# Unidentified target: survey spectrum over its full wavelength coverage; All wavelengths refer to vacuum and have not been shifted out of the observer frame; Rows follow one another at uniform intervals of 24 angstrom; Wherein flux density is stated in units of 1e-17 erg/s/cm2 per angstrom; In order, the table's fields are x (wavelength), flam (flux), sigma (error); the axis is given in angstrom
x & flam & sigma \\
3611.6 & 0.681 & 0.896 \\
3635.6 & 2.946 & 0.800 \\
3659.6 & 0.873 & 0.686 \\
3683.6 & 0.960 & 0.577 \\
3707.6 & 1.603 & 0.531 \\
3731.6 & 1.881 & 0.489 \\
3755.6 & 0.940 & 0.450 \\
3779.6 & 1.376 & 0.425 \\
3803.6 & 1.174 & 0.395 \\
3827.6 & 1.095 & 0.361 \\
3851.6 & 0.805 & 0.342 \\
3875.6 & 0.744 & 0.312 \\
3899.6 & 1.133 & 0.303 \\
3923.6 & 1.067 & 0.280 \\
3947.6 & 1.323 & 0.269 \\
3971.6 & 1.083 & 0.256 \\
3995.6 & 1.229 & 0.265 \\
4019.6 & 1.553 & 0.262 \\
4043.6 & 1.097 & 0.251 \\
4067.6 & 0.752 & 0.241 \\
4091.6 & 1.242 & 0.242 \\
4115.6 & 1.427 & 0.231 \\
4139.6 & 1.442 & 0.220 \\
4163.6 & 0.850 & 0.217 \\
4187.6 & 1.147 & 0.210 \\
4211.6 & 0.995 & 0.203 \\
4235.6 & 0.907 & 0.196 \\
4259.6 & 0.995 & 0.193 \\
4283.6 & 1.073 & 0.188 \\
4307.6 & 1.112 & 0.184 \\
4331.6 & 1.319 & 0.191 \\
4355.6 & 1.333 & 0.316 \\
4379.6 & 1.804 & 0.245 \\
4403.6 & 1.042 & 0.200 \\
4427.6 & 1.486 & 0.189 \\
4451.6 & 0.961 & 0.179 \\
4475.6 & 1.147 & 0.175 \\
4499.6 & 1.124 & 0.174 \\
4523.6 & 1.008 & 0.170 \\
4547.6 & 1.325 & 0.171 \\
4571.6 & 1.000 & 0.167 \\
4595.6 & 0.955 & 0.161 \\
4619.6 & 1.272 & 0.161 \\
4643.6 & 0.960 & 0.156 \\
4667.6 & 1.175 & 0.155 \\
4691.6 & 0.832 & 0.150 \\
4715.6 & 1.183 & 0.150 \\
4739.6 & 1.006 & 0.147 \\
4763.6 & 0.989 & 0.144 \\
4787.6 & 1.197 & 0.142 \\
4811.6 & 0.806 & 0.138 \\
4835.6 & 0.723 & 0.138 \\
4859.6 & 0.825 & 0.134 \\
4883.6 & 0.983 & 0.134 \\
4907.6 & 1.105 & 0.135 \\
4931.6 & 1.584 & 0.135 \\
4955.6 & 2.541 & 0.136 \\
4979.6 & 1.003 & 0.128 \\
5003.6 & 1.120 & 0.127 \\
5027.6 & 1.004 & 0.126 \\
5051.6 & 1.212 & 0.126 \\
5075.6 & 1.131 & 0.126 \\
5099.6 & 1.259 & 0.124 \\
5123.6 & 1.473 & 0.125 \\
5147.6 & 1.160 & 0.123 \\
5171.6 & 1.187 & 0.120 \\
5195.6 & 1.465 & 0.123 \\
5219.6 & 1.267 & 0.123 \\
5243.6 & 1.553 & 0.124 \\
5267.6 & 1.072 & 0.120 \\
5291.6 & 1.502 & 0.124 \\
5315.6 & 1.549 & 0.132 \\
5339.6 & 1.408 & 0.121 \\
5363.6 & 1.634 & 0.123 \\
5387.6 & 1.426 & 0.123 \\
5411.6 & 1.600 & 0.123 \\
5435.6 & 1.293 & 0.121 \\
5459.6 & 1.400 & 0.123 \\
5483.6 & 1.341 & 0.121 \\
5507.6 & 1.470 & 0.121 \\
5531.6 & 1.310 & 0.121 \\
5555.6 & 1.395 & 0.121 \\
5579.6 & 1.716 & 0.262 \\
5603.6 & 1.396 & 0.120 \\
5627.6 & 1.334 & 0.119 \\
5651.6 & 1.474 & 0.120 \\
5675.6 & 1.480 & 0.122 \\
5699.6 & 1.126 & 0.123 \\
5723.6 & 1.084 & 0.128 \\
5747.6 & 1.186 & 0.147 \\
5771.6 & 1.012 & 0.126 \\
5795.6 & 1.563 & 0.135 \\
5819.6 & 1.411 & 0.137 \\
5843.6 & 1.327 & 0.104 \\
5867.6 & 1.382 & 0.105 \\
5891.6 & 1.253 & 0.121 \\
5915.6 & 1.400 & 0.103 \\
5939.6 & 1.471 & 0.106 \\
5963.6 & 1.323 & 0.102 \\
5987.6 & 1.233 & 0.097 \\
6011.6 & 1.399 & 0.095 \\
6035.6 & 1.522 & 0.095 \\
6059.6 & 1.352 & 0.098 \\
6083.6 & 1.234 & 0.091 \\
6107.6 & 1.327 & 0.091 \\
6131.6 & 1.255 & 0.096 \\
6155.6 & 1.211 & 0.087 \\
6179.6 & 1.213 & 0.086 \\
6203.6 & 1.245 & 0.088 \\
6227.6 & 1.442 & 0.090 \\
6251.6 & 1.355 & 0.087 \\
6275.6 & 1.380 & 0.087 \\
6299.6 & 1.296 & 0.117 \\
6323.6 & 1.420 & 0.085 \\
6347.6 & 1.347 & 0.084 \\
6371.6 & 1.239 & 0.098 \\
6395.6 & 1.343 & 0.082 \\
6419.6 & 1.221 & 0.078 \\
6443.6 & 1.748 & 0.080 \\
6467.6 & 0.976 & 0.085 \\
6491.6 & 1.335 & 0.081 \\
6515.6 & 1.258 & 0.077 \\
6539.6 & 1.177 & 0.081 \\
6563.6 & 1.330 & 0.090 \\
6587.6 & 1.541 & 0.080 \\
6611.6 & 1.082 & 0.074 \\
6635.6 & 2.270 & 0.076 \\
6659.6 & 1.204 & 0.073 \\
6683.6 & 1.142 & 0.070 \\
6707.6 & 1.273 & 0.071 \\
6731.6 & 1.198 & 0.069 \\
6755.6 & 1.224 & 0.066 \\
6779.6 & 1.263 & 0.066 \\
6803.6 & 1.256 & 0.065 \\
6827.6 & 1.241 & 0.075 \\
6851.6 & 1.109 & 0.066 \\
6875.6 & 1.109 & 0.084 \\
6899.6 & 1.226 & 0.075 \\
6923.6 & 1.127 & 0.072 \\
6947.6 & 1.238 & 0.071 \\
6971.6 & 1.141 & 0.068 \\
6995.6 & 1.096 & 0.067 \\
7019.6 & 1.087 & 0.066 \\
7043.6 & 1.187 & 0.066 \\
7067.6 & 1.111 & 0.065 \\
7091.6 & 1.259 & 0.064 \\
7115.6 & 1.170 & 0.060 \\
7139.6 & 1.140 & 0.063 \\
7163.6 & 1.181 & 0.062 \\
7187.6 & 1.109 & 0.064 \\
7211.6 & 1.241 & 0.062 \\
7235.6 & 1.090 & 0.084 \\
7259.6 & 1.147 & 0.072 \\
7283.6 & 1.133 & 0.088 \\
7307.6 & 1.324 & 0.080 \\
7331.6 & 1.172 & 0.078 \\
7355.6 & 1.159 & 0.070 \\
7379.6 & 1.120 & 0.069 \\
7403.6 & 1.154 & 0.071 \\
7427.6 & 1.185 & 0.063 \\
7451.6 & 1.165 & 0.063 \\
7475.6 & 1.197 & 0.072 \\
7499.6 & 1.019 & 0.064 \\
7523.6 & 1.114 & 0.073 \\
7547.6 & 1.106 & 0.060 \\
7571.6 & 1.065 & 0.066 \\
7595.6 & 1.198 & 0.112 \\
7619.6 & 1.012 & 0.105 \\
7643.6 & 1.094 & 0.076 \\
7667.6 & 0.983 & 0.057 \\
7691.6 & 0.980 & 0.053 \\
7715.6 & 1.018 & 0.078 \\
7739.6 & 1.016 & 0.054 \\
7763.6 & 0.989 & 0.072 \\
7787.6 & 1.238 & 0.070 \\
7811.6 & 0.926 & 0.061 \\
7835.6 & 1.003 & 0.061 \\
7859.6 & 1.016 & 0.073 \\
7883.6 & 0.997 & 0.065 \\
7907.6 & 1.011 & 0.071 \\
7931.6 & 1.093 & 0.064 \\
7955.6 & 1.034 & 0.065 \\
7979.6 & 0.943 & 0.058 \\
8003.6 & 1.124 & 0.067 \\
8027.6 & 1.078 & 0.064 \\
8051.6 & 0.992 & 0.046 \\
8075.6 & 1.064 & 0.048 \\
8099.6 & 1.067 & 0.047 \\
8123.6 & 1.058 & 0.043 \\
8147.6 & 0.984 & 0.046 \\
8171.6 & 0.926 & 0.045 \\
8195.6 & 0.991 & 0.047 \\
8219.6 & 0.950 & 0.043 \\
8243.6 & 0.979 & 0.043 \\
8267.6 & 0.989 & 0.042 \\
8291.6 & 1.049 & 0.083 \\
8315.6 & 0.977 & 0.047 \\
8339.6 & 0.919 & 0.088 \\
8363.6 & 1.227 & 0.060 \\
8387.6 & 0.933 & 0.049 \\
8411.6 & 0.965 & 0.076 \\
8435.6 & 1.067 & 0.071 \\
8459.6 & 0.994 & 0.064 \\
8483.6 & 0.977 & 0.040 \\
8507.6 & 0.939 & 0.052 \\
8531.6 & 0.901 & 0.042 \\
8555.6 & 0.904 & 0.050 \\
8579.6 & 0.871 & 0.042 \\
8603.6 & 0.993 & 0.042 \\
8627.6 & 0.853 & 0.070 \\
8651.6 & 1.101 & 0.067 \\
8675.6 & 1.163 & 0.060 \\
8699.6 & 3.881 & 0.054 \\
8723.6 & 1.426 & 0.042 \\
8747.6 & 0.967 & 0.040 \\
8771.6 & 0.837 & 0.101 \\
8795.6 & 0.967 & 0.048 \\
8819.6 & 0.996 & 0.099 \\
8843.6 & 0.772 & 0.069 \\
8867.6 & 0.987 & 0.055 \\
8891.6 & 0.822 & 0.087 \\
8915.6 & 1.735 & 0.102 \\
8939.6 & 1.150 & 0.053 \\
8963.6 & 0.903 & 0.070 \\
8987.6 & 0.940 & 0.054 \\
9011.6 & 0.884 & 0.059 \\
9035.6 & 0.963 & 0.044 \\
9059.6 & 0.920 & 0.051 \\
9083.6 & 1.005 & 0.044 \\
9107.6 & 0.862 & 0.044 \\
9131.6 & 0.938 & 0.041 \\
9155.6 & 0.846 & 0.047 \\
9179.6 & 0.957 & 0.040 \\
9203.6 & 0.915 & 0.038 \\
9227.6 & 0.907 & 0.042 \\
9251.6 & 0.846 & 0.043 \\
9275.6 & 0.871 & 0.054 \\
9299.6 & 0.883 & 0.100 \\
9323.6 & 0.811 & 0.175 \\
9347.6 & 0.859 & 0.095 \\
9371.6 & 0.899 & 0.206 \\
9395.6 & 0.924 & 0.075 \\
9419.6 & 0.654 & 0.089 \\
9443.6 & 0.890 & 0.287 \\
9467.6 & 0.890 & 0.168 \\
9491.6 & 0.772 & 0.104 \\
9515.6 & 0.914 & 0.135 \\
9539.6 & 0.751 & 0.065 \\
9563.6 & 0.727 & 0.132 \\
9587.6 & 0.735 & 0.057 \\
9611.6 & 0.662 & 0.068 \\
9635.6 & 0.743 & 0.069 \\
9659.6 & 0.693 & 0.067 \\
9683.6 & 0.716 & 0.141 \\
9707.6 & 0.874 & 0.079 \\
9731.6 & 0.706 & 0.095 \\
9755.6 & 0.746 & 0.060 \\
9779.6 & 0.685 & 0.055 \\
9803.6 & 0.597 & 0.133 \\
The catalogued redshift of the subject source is 0.33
